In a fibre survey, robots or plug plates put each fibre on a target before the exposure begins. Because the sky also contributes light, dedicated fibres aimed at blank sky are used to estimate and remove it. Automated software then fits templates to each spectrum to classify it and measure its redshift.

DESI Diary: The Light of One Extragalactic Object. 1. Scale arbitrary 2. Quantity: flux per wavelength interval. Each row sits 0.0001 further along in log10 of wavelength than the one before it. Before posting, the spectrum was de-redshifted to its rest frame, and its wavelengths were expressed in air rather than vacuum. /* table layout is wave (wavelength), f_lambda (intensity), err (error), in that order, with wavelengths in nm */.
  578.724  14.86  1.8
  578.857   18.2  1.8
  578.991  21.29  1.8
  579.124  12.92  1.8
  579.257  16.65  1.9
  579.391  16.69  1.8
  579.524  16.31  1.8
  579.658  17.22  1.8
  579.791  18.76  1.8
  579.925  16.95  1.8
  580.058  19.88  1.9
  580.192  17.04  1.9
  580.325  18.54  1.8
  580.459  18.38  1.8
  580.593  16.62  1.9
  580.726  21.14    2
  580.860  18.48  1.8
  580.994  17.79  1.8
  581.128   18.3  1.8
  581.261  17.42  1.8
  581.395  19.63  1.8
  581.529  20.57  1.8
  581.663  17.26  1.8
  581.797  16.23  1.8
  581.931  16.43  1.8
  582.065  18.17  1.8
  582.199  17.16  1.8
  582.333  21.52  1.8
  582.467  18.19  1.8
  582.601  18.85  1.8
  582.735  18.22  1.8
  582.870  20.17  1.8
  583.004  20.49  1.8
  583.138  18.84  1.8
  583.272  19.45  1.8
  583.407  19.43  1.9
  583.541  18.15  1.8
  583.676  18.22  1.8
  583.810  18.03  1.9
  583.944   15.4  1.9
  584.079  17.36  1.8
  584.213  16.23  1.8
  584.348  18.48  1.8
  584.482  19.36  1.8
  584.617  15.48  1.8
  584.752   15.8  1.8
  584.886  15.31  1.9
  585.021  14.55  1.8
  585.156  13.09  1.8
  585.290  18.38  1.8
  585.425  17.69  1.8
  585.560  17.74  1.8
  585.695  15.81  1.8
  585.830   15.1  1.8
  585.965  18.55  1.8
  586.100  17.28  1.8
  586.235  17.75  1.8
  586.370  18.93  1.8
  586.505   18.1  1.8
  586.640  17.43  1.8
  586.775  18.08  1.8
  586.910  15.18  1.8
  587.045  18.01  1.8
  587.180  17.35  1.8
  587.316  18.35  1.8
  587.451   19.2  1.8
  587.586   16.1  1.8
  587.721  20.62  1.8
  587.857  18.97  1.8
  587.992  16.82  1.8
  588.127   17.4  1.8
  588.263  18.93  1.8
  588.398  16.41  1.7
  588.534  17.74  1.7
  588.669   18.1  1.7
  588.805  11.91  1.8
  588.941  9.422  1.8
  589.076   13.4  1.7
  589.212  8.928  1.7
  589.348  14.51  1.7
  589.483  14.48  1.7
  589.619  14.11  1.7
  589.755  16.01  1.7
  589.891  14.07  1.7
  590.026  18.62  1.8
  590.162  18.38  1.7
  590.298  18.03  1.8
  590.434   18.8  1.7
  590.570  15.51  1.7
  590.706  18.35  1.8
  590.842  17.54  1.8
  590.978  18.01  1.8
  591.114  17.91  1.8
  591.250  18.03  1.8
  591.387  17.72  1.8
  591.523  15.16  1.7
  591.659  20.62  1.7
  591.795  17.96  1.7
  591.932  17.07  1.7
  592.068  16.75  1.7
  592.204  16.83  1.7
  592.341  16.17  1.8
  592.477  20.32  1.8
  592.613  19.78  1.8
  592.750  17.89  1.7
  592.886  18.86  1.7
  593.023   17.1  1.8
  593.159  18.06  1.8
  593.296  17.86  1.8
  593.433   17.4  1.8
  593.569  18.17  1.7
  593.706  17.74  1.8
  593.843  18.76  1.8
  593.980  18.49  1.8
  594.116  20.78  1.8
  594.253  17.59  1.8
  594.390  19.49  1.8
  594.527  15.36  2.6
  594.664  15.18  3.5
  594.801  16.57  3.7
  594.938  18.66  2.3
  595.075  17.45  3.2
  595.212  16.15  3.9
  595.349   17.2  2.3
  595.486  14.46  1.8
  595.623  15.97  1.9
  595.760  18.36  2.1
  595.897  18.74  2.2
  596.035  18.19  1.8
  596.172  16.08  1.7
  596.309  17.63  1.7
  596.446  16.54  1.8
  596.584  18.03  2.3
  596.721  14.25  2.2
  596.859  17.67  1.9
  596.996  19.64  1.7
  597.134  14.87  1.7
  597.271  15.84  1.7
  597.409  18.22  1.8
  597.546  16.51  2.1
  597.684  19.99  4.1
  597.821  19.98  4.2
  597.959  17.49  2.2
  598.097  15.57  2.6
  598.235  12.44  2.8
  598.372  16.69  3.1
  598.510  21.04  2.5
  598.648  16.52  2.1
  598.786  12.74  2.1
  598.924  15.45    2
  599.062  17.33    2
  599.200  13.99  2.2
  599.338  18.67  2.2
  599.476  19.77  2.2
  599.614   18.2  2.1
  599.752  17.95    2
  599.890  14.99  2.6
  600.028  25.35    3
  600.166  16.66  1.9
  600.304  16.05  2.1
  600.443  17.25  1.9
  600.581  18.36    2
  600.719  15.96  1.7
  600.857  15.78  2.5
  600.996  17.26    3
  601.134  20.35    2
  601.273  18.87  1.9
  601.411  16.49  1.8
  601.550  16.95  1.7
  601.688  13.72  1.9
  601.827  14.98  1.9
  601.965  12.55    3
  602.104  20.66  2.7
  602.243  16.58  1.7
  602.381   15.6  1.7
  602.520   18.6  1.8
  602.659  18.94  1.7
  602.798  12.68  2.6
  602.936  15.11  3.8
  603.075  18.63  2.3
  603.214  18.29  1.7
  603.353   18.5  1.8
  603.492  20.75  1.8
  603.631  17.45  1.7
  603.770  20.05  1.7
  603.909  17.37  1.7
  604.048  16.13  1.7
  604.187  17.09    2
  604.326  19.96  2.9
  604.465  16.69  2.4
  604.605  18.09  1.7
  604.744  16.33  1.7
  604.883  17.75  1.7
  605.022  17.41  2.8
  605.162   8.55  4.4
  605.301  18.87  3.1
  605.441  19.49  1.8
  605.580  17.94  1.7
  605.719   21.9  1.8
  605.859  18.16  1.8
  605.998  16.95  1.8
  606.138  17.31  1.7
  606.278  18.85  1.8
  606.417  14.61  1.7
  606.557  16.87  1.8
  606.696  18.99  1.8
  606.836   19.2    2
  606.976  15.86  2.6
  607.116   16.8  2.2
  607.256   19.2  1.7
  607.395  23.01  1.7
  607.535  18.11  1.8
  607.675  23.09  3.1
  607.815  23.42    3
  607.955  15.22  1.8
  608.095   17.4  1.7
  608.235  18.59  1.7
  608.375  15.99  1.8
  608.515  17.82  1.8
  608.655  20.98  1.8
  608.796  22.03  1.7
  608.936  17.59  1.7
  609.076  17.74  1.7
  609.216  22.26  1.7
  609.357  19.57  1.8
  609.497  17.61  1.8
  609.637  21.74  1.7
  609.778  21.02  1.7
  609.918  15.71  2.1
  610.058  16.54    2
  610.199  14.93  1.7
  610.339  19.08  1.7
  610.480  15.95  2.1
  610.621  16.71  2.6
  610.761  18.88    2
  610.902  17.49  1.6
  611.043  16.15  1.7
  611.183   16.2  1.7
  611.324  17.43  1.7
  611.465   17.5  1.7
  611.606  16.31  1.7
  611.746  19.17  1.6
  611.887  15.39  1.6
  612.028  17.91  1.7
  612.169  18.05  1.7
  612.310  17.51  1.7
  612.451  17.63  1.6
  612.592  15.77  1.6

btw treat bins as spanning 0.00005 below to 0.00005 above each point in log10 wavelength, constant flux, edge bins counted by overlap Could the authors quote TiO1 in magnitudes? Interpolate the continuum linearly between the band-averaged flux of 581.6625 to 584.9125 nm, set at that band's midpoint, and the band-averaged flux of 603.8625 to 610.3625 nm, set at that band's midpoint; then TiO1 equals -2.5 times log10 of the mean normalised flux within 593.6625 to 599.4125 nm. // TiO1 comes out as 0.06 mag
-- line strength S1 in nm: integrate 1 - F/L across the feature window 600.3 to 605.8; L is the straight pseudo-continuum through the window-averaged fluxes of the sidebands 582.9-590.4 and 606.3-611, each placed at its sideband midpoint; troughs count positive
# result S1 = 0.243 nm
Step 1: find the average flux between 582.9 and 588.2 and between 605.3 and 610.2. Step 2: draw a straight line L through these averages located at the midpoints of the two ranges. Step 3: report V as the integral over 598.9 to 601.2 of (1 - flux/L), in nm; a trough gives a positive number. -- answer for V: 0.08 nm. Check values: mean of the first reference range 17.5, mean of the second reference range 18.7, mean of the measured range 17.7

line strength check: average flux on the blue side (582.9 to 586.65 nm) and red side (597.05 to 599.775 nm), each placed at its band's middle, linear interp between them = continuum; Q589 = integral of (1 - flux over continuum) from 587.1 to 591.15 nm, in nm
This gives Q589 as 0.19 nm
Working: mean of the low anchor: 17.4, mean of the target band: 16.5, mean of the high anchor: 17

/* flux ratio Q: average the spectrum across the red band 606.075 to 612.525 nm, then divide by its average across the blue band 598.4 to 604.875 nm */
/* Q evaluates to 1.05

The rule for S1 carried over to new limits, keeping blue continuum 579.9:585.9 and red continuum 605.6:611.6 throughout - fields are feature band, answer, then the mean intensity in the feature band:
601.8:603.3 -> 0.13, 16.7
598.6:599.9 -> 0.11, 16.6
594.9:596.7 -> 0.10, 17.1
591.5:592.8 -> 0.00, 17.9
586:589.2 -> 0.18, 16.9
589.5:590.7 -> 0.08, 16.7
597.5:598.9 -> 0.10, 16.8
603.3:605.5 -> 0.09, 17.5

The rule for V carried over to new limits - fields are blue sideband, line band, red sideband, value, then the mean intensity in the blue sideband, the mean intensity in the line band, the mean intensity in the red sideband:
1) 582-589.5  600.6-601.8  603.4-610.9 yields 0.07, 17.1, 16.9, 18.2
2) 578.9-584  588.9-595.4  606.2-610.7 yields 0.45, 18.2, 17.1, 18.5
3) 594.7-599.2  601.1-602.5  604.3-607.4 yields 0.05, 16.9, 16.6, 17.6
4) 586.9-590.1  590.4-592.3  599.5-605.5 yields -0.15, 16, 17.5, 17.3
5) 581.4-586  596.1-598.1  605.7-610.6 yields 0.09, 17.7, 17.3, 18.5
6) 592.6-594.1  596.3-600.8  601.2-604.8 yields 0.12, 18.2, 17.2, 17.2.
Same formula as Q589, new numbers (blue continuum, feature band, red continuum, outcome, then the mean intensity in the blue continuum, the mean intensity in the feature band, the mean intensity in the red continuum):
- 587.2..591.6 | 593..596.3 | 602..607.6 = -0.12 nm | 16.5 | 17.5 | 17.7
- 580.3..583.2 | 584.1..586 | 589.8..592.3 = 0.17 nm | 18.6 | 16.5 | 17.5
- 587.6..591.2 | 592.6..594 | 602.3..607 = -0.13 nm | 16.3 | 18.1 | 17.5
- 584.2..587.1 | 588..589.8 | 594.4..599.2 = 0.23 nm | 16.9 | 14.8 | 16.8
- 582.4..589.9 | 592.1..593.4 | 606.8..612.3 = -0.06 nm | 16.9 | 18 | 18.3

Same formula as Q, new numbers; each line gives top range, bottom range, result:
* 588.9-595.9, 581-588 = 0.96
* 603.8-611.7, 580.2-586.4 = 1.01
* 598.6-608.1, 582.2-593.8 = 1.02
